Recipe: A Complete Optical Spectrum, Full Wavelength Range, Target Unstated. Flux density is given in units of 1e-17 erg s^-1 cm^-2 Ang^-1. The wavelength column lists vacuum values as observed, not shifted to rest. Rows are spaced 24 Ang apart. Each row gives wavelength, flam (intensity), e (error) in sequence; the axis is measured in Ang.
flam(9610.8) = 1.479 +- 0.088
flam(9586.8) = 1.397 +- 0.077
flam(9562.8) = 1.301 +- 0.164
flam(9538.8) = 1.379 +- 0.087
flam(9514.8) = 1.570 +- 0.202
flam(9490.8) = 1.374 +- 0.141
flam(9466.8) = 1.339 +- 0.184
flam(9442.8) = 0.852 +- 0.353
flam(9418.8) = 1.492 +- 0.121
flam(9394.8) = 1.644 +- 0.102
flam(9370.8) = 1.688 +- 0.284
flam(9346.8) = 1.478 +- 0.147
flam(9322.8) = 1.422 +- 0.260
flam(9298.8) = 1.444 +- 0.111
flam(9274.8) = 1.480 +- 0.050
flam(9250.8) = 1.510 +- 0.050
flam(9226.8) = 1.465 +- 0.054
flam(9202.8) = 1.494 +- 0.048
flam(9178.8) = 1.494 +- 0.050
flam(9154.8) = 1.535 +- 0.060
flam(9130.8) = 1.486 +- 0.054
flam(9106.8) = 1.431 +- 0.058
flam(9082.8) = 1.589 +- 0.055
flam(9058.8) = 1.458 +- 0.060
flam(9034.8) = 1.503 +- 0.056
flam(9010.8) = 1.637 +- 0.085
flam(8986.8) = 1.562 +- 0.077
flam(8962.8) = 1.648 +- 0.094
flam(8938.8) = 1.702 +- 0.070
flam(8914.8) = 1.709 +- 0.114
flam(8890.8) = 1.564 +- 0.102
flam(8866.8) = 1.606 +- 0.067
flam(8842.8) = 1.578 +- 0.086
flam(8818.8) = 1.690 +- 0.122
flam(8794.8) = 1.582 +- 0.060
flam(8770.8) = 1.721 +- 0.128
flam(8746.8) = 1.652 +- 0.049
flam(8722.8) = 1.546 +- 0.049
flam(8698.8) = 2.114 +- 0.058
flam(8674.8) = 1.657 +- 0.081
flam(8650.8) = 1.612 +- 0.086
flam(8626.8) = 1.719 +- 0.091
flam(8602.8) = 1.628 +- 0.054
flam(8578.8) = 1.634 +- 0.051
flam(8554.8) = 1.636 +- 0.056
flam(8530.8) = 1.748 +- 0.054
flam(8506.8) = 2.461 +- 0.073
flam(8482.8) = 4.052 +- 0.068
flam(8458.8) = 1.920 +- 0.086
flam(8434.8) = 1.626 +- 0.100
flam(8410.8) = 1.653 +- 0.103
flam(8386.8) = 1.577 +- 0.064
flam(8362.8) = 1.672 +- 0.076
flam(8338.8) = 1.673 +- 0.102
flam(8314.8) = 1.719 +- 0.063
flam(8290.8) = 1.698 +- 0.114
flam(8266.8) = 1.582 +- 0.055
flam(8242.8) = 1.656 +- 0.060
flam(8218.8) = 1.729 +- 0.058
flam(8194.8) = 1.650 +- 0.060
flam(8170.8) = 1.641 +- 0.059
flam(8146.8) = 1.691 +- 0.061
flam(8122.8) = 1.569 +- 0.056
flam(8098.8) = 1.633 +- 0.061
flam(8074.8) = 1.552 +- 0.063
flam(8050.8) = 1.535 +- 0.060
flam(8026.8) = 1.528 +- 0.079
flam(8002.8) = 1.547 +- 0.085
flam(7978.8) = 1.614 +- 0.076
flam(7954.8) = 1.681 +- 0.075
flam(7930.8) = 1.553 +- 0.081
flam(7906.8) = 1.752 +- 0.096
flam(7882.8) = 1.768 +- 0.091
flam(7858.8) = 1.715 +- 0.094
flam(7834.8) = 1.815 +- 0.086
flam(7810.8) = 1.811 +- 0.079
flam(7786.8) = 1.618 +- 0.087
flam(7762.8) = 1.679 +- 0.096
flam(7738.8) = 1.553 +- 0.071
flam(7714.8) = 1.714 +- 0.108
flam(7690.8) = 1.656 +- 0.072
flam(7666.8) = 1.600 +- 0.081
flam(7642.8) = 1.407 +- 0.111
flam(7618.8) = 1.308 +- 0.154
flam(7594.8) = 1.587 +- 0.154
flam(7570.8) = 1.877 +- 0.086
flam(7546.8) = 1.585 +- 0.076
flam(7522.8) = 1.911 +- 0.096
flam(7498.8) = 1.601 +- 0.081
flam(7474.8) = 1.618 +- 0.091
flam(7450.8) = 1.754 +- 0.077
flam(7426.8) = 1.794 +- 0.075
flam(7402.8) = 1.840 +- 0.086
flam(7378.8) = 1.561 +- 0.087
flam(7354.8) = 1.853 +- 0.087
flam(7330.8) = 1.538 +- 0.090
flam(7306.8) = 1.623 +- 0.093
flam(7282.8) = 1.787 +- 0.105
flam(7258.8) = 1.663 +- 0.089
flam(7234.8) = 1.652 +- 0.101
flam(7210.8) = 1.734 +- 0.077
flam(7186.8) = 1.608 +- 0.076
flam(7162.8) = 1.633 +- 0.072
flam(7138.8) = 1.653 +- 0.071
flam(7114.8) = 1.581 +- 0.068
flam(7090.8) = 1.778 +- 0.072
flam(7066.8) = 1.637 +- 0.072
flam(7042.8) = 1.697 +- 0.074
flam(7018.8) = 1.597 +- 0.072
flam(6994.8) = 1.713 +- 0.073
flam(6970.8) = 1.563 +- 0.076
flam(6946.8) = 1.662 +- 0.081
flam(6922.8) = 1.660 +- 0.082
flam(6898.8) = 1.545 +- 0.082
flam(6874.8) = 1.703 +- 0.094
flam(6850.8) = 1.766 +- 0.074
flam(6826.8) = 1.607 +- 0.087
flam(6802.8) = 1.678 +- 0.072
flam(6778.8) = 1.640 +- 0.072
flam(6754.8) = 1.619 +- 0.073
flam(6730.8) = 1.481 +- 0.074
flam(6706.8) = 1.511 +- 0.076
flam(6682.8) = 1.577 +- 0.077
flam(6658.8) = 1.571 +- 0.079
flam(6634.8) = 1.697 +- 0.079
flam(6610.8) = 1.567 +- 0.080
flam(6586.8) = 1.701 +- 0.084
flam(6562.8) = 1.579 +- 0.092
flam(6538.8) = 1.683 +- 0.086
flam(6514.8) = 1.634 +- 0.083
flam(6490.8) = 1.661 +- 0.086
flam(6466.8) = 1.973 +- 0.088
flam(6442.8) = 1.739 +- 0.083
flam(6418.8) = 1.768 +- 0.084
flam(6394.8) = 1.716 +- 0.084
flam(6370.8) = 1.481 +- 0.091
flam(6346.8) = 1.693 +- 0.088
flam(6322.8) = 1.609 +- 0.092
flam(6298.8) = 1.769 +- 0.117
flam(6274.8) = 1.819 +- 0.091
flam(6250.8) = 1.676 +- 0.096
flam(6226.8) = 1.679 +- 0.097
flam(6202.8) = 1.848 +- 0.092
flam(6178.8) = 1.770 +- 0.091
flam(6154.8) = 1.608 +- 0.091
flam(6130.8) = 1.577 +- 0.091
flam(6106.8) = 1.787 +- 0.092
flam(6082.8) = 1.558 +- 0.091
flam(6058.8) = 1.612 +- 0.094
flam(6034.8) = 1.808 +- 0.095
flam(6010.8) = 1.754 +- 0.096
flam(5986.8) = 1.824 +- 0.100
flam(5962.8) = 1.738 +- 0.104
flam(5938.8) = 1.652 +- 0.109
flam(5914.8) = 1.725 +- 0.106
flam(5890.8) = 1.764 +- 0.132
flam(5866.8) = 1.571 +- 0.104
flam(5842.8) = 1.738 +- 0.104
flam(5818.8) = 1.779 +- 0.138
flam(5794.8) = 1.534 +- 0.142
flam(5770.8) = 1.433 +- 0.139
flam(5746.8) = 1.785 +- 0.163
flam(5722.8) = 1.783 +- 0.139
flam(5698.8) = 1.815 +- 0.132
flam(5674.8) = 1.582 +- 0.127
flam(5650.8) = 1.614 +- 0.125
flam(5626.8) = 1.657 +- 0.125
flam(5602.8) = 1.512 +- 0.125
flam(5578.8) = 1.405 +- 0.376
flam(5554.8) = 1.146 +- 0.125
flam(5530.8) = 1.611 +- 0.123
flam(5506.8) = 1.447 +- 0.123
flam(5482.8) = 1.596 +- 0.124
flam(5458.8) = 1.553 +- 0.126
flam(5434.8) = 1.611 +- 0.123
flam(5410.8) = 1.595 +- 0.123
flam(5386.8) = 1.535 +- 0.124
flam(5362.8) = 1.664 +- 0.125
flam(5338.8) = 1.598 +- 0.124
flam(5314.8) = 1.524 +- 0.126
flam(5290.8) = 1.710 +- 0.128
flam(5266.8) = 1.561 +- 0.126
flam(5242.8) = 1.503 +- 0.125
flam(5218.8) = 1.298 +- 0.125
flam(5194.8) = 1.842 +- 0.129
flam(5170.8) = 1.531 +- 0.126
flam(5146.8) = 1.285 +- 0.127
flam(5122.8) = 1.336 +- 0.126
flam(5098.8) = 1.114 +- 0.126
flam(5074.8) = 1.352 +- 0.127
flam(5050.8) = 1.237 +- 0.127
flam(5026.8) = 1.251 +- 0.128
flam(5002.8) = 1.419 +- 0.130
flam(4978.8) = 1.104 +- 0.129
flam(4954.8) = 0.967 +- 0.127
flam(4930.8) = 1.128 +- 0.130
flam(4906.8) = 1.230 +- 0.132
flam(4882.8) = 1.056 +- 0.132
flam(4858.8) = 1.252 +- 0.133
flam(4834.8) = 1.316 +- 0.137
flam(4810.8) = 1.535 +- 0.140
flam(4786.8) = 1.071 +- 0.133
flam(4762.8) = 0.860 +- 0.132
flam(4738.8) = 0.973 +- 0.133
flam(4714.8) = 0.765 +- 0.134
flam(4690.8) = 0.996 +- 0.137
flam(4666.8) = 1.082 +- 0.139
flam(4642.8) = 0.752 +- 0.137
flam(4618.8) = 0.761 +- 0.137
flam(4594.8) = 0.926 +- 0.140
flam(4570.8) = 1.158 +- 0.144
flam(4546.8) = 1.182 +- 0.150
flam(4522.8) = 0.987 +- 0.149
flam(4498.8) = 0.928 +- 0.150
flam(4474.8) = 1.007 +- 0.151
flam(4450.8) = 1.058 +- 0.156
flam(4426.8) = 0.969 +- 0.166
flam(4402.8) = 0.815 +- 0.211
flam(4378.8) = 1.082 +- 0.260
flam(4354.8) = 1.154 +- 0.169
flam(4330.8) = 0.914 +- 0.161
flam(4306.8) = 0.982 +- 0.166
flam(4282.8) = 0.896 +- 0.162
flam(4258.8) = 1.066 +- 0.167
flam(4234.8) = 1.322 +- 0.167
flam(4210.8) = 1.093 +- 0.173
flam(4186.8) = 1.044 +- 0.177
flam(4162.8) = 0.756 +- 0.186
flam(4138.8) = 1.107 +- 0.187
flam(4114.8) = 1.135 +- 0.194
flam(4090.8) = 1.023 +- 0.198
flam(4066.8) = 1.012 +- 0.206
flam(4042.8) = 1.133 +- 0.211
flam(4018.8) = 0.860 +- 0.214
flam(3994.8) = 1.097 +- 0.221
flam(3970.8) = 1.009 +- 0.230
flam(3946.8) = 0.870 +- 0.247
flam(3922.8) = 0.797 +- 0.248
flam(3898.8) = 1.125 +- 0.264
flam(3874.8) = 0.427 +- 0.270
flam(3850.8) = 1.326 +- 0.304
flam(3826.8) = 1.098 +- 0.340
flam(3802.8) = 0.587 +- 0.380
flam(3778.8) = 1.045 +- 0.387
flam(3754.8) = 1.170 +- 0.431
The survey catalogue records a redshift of 0.293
